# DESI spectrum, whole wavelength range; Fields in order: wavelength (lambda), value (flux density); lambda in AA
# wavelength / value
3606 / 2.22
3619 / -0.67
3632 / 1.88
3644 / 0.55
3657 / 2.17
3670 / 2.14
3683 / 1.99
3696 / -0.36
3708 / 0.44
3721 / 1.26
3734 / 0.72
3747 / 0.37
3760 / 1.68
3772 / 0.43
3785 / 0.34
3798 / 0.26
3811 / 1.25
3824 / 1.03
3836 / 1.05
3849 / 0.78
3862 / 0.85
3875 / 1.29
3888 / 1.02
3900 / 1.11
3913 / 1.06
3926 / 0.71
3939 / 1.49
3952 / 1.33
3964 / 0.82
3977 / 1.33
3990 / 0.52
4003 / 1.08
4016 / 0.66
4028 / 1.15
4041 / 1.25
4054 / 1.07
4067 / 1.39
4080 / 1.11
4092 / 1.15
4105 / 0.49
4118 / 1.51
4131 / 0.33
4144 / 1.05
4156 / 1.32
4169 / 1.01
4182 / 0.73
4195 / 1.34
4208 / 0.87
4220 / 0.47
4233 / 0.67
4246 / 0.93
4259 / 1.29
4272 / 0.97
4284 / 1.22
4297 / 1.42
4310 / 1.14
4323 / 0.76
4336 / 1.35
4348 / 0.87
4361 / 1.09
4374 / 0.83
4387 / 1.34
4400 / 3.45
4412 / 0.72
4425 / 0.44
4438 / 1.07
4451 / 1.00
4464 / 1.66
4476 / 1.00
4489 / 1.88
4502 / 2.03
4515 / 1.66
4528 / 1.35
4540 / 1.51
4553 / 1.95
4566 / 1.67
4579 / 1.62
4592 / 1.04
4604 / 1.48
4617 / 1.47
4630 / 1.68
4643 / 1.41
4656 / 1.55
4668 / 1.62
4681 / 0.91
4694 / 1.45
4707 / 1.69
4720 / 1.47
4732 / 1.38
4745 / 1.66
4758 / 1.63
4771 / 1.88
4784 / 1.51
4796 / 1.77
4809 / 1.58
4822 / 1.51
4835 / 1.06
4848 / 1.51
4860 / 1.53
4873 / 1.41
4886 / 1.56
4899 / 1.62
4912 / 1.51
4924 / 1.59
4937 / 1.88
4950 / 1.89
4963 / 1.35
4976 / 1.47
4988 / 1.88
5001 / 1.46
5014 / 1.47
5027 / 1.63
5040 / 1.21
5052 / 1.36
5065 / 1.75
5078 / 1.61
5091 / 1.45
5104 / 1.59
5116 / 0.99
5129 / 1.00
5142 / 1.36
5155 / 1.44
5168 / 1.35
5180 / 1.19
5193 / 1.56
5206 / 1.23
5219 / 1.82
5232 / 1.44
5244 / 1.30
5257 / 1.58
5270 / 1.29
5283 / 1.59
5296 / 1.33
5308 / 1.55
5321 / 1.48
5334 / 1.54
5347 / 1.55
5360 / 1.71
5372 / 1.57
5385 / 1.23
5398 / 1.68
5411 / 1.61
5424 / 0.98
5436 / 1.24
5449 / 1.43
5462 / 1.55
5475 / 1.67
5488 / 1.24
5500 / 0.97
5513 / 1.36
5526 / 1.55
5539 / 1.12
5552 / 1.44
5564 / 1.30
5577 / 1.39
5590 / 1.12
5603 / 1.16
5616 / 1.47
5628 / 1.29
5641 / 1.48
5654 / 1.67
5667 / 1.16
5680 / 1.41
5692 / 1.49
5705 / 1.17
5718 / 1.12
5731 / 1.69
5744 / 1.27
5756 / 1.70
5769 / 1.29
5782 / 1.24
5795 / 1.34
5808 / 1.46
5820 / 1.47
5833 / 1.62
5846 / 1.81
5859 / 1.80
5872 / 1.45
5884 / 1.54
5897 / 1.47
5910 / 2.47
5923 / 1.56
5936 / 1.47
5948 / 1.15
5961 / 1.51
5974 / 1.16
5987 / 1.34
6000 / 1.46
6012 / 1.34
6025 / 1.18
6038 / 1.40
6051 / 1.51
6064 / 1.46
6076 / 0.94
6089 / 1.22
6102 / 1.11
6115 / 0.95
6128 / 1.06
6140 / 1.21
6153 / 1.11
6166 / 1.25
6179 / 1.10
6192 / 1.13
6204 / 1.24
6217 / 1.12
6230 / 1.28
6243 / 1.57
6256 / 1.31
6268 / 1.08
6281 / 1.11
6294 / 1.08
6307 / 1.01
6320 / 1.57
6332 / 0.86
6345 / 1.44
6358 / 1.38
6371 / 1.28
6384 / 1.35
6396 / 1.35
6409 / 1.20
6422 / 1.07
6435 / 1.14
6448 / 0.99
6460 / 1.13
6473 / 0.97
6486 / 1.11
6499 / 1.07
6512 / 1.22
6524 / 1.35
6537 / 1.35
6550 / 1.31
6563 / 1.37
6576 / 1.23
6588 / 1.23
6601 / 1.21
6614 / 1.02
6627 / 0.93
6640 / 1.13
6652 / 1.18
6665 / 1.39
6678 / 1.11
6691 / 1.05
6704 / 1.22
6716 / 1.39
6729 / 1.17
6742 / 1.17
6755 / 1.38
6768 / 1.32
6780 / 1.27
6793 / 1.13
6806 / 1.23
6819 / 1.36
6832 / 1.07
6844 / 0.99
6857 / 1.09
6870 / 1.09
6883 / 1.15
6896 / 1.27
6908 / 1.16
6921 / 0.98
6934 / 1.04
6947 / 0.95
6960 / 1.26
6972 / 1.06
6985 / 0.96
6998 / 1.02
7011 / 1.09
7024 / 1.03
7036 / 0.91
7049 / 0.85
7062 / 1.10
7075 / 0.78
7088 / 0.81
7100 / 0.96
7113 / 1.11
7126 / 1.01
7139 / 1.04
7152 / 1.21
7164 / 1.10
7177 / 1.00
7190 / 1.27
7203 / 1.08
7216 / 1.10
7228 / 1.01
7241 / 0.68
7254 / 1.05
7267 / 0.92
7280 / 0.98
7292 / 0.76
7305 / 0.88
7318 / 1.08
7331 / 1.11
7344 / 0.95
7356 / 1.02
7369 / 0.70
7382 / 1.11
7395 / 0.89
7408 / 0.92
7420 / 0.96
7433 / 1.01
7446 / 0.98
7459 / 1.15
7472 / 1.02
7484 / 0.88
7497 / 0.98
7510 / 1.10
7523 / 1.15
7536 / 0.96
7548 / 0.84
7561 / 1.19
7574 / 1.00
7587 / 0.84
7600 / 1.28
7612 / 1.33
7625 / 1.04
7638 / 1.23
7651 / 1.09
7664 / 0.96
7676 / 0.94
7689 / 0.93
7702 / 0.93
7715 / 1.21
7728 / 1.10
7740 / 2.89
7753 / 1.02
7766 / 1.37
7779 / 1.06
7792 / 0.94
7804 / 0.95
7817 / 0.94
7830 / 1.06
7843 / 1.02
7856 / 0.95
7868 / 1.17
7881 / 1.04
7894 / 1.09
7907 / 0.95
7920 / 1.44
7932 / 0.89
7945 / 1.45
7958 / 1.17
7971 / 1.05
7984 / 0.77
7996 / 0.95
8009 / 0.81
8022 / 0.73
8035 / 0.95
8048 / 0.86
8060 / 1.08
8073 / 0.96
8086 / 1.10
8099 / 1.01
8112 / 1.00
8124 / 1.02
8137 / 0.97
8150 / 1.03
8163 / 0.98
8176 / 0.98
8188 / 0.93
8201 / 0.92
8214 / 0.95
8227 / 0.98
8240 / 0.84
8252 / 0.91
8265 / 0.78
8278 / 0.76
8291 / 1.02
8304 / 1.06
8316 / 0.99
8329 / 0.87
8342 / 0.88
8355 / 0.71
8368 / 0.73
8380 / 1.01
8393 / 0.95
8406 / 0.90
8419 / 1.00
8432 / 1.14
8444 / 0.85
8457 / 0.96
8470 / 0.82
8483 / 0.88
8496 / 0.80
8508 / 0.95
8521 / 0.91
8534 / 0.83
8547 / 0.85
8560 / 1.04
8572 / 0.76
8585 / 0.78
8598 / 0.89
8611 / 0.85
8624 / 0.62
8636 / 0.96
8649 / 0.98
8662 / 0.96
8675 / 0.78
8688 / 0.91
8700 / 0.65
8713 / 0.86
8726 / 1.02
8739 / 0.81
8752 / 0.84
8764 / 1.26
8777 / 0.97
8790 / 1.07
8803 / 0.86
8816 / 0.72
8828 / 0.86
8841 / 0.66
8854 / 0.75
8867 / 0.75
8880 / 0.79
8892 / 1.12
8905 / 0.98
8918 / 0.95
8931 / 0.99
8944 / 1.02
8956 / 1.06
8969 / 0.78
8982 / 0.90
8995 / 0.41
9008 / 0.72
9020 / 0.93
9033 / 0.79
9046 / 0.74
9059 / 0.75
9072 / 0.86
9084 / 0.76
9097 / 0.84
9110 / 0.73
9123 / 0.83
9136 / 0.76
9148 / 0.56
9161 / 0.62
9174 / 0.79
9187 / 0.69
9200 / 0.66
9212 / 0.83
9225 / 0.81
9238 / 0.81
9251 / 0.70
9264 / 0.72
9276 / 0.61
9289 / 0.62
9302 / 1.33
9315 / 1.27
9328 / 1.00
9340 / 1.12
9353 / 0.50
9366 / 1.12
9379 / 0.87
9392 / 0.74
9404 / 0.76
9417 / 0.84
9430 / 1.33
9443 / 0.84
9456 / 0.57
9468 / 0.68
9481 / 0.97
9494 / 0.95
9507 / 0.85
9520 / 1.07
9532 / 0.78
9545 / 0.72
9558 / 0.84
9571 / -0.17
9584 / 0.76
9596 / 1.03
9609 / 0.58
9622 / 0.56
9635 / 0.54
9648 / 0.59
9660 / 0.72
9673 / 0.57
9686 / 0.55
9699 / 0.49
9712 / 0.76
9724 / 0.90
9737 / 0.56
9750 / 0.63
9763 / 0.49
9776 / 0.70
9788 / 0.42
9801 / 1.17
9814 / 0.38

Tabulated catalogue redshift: 0.179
